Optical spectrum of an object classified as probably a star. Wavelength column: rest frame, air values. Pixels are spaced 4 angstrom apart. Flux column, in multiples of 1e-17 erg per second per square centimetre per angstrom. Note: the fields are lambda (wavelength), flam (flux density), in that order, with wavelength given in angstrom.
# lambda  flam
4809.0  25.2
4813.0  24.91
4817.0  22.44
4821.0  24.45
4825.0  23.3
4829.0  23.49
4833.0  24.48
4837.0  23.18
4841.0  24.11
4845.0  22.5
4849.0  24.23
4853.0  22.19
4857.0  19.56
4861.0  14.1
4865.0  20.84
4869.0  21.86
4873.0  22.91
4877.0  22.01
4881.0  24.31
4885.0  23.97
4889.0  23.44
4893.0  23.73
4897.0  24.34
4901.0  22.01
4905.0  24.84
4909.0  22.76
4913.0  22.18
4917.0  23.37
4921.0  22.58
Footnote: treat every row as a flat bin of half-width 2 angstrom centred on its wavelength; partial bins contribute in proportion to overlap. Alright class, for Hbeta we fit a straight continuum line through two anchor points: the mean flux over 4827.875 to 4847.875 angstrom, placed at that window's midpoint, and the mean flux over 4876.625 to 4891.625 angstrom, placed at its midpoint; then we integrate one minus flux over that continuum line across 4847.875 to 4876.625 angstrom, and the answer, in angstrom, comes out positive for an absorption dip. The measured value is 3.4 angstrom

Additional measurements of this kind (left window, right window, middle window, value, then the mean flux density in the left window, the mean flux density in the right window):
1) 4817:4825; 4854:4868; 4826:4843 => -1.39 angstrom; 23.7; 18.7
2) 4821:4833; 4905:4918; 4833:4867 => 2.95 angstrom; 23.8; 23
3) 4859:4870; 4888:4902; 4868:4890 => -2.30 angstrom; 18.7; 23.5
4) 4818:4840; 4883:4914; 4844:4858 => 0.81 angstrom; 23.7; 23.4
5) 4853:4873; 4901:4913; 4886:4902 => -0.94 angstrom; 19.8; 23.2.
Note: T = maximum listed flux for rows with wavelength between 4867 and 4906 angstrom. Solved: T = 24.84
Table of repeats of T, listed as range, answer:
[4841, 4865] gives 24.23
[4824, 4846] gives 24.48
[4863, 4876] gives 22.91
